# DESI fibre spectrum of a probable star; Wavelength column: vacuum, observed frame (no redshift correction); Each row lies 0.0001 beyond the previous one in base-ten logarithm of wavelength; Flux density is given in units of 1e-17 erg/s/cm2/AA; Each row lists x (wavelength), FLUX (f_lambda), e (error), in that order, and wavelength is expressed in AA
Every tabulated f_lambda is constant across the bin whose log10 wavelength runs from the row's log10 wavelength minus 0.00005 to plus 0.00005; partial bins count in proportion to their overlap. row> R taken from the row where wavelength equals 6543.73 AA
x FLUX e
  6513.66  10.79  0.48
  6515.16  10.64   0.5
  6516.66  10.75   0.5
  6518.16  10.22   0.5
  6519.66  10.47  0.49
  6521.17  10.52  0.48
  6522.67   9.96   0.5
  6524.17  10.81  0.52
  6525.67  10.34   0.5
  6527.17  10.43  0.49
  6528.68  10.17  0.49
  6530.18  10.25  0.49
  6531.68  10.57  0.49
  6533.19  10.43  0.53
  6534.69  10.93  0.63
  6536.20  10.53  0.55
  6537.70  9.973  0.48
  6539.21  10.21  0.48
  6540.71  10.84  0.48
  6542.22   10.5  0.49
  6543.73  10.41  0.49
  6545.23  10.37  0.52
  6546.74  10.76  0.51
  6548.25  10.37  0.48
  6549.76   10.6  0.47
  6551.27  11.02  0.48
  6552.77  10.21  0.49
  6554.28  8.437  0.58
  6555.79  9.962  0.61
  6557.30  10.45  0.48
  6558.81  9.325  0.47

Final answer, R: 10.41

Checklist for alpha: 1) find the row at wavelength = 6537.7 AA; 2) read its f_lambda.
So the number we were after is 9.973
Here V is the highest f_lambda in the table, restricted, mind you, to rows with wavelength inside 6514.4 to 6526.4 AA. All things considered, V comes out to 10.81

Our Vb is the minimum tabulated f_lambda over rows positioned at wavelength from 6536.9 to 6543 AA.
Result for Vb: 9.973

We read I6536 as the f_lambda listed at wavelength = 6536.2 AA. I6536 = 10.53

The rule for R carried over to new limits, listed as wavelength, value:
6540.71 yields 10.84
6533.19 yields 10.43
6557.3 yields 10.45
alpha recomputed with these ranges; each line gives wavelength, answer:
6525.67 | 10.34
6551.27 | 11.02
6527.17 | 10.43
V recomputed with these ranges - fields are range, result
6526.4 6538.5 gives 10.93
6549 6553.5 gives 11.02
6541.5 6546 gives 10.5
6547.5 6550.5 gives 10.6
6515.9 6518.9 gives 10.75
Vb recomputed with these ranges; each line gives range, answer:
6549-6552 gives 10.6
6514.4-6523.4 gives 9.96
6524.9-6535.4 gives 10.17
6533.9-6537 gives 10.53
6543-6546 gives 10.37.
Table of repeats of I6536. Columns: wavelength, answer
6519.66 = 10.47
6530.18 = 10.25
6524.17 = 10.81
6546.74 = 10.76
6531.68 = 10.57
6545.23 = 10.37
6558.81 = 9.325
